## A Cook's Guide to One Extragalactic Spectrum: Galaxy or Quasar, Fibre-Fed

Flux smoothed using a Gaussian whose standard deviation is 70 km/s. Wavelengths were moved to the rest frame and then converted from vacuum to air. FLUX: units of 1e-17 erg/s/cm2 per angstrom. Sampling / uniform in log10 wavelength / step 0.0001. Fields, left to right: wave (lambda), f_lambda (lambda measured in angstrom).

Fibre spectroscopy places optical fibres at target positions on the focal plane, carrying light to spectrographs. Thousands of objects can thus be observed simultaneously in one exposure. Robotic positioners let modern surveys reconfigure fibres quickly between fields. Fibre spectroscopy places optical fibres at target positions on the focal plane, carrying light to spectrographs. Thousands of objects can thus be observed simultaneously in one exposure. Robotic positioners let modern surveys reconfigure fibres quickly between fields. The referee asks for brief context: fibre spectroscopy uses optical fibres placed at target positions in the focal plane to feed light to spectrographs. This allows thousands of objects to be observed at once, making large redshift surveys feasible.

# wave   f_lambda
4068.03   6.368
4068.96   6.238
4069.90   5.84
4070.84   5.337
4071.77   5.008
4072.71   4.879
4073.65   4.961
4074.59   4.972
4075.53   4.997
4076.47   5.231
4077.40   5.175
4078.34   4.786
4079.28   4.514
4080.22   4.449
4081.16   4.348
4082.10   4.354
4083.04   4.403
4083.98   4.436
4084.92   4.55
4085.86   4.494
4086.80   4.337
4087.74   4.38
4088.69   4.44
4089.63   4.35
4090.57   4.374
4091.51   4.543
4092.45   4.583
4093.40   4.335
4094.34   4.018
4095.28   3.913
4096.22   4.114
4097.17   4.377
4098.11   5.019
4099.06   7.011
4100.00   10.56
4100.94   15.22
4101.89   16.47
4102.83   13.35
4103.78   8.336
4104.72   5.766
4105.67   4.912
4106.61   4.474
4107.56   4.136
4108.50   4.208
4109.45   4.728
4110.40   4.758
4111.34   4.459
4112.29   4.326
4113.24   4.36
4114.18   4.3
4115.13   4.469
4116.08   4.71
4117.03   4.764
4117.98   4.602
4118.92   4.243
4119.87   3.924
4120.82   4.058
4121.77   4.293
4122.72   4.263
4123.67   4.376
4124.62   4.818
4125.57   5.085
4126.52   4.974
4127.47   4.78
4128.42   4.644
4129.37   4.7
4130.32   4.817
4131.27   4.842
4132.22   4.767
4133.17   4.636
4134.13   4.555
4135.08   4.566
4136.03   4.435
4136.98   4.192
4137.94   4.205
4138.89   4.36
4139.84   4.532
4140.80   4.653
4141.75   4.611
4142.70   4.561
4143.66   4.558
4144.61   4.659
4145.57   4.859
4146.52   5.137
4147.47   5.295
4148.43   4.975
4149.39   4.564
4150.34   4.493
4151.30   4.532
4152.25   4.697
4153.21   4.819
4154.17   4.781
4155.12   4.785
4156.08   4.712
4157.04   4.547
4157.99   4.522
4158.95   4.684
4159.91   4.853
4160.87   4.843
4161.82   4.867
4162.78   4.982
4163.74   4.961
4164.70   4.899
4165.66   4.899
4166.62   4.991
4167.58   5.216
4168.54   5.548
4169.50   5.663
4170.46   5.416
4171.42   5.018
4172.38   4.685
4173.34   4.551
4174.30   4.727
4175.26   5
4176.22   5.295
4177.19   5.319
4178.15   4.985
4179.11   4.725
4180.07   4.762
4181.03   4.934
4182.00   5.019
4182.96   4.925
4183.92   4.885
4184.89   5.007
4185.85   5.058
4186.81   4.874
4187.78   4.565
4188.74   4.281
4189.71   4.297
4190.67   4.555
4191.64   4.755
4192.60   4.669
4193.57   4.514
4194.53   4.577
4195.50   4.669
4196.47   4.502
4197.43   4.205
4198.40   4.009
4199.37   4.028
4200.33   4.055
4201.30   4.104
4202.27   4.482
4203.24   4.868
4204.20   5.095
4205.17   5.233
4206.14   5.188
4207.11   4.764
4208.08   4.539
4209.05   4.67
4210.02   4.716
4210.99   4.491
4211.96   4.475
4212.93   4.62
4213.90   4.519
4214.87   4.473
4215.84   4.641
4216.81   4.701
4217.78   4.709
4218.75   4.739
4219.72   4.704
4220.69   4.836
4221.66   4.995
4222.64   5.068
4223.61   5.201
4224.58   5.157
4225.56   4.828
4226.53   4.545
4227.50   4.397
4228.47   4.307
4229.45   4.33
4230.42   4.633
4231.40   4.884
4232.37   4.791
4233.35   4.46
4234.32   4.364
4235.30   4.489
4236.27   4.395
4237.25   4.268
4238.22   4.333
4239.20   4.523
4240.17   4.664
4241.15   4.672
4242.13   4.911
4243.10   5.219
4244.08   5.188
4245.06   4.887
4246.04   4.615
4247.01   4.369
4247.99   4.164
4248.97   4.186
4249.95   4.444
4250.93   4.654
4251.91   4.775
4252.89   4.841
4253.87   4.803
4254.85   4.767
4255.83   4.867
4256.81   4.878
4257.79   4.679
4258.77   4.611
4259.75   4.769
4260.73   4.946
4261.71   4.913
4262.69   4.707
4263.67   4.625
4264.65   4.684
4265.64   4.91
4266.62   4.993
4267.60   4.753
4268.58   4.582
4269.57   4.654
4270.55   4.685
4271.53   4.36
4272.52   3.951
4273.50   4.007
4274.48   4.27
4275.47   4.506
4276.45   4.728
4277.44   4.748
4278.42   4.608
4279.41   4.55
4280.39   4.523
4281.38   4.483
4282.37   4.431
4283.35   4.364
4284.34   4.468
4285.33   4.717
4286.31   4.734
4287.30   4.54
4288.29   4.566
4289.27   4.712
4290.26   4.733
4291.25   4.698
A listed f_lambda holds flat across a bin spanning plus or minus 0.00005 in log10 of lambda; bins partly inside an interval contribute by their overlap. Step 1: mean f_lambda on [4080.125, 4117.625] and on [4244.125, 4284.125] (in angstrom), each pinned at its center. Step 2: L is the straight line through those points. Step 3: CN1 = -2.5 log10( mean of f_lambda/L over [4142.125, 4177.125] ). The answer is 0.07 mag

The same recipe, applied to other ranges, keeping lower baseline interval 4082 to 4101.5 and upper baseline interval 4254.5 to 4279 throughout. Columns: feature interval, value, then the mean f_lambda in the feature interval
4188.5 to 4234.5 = 0.06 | 4.62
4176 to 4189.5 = 0.03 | 4.88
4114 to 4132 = 0.15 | 4.57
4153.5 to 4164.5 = 0.07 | 4.78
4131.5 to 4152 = 0.12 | 4.63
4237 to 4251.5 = 0.03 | 4.61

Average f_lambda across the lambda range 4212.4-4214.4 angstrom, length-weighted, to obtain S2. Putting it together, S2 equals 4.57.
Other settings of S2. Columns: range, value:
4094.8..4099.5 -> 4.87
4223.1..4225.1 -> 5.17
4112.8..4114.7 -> 4.34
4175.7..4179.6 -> 5.08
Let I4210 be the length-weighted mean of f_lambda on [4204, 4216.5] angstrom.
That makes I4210 4.71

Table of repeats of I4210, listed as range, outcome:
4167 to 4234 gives 4.74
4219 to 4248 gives 4.68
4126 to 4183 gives 4.81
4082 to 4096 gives 4.36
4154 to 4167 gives 4.81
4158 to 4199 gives 4.83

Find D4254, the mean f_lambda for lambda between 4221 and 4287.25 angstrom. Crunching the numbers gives 4.64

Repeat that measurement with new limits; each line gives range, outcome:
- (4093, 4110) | 6.94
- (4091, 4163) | 5.17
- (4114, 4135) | 4.58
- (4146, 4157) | 4.79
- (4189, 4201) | 4.39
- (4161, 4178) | 5.06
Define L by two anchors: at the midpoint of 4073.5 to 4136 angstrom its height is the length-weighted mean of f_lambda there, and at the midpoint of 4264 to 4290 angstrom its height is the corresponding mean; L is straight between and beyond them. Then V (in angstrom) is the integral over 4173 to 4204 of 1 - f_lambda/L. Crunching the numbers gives 1.5 angstrom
